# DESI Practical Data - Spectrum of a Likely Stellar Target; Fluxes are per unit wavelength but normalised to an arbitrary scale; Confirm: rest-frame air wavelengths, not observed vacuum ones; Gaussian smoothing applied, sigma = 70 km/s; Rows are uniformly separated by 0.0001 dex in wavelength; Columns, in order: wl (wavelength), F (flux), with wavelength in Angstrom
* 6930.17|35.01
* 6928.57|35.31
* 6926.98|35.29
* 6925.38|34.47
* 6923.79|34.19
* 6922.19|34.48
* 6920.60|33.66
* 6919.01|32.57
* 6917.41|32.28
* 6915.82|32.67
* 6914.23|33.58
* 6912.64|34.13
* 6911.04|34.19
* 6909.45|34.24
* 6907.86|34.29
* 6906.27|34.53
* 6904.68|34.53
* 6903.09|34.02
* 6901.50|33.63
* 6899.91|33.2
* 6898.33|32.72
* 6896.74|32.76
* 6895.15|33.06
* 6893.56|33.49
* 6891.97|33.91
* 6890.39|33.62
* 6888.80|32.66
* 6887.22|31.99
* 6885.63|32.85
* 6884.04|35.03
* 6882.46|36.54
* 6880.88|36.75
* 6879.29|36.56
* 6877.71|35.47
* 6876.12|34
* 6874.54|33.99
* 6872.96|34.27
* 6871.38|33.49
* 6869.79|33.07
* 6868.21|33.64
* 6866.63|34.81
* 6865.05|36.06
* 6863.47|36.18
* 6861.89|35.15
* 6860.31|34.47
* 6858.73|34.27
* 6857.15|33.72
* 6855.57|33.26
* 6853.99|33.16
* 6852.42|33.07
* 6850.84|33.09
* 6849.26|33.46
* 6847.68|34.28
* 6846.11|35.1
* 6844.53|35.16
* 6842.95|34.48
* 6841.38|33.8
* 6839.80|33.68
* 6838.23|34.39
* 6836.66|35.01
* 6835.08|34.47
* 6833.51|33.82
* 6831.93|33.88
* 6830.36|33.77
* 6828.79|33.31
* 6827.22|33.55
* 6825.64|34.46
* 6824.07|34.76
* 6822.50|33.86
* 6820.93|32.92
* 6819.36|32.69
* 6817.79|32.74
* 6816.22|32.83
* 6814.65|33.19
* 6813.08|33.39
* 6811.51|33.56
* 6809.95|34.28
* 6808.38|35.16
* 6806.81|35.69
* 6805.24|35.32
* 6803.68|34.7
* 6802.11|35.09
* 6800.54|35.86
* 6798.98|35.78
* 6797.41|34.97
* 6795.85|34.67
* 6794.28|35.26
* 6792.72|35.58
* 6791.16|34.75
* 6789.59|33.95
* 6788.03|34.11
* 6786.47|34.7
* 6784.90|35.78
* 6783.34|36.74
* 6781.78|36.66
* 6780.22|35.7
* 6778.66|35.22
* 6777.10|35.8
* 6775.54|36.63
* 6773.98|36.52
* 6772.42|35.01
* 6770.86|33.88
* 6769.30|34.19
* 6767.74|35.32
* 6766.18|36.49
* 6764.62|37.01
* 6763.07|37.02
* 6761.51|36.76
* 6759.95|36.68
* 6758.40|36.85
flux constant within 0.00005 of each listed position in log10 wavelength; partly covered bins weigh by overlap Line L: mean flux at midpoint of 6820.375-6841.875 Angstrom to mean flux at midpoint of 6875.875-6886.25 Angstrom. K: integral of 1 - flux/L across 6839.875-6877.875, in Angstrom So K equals 0.63 Angstrom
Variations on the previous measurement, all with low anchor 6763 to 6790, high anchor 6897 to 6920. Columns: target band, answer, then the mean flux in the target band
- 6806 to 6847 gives 1.0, 34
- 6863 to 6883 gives -0.5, 34.9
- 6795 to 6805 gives 0.0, 35.2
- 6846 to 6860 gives 0.3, 33.7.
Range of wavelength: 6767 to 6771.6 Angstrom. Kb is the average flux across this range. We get 34.4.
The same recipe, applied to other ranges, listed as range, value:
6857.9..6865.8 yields 35.2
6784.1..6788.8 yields 34.9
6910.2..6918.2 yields 33.4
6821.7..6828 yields 34.1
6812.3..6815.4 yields 33.3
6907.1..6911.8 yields 34.3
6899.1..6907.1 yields 34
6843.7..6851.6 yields 34.2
